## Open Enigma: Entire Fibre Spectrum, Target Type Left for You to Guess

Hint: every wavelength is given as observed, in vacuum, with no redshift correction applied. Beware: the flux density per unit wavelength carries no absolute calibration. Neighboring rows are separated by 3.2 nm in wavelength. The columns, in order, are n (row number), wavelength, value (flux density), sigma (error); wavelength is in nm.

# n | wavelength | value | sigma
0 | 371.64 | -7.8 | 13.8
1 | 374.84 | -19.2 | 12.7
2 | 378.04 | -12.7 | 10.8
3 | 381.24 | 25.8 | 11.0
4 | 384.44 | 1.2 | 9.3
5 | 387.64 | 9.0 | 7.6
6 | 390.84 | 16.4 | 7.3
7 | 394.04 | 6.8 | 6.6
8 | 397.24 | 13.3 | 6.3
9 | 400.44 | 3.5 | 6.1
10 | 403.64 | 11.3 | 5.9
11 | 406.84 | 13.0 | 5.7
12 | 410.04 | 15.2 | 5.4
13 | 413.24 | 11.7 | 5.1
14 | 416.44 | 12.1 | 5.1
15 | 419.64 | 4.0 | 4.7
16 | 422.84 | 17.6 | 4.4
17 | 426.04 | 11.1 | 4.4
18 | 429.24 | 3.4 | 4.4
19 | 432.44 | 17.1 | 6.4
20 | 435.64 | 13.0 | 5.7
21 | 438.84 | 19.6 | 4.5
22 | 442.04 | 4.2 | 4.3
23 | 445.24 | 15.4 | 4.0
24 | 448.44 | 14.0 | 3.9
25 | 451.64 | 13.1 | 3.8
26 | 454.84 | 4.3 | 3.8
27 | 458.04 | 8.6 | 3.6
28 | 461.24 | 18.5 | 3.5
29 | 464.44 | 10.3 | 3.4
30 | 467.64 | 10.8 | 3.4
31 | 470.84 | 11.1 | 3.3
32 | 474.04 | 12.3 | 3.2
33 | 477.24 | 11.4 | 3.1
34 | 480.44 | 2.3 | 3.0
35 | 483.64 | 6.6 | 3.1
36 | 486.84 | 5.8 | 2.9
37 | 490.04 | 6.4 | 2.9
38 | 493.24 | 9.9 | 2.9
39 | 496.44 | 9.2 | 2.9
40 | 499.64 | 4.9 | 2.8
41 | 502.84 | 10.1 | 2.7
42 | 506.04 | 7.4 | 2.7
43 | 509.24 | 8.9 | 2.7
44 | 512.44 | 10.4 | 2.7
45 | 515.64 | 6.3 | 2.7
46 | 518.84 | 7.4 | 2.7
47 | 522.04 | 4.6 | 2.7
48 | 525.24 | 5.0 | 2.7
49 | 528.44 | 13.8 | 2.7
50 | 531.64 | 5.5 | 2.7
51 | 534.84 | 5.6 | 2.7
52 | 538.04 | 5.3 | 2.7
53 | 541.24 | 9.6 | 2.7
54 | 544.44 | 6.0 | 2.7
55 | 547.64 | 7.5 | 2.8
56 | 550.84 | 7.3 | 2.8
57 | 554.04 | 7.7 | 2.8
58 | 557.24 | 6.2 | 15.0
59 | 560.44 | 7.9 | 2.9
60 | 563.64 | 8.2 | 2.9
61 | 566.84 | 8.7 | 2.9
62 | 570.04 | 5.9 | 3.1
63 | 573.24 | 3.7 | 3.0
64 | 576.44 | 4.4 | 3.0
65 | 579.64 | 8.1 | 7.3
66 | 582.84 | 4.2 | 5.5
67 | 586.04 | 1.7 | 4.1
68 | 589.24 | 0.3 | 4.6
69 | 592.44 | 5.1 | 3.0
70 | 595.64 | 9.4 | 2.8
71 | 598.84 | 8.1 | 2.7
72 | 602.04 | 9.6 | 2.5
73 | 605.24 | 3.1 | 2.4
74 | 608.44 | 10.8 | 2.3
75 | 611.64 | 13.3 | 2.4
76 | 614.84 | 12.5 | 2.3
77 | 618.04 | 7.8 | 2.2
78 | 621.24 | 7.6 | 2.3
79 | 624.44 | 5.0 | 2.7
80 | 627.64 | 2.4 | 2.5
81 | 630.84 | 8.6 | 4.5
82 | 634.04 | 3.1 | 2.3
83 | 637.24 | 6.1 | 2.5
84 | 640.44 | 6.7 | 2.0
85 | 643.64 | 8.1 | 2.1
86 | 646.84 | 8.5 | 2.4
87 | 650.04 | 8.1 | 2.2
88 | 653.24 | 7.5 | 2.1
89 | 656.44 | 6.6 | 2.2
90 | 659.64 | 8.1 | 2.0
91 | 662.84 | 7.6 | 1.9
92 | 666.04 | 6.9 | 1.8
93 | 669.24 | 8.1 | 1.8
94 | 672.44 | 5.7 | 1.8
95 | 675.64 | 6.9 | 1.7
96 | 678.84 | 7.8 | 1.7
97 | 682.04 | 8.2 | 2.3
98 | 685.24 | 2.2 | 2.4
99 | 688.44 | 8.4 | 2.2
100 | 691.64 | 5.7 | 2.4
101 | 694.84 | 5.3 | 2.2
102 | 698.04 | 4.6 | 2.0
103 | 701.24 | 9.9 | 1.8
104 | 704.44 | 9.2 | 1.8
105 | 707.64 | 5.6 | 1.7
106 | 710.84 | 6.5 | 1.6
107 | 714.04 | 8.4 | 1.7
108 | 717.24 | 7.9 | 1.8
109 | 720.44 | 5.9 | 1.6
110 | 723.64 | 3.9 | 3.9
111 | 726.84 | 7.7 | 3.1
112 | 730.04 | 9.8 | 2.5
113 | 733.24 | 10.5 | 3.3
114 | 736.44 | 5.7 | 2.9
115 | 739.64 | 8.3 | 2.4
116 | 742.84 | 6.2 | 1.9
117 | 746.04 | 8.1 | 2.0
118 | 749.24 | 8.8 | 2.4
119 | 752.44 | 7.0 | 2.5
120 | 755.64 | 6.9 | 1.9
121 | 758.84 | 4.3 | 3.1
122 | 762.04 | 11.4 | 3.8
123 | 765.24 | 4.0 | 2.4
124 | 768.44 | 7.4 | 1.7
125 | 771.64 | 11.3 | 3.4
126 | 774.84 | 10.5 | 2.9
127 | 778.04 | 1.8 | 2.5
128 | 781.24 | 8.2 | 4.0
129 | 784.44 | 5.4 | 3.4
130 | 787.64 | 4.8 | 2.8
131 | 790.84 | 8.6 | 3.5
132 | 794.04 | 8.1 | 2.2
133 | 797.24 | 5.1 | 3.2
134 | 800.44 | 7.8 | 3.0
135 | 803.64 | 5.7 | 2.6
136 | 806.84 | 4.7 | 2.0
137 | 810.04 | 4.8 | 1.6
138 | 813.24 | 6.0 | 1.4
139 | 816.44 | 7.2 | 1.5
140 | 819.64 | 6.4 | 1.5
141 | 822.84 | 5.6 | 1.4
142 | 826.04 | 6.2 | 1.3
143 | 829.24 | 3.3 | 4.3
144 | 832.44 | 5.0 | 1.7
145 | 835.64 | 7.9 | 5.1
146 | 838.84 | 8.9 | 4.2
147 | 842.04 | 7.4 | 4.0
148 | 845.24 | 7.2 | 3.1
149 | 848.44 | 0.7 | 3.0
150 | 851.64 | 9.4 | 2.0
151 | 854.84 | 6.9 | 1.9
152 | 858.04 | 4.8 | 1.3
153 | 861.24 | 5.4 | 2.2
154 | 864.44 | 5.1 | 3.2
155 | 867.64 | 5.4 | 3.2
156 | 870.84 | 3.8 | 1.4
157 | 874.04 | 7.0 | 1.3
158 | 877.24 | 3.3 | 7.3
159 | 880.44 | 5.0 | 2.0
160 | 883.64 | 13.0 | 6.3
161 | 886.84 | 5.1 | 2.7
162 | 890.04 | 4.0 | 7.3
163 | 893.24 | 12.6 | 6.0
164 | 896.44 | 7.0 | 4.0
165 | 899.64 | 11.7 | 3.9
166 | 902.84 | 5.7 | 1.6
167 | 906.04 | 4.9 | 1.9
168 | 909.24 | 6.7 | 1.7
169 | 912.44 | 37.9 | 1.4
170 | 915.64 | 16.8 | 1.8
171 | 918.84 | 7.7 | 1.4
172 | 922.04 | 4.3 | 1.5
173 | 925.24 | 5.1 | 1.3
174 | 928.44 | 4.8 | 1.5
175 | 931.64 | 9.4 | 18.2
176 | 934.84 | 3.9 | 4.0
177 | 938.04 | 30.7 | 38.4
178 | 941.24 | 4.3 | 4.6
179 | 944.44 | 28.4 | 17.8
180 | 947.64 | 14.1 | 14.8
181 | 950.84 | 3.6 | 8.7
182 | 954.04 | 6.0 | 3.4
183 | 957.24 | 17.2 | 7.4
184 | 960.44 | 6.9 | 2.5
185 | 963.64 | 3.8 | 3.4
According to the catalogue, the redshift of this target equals 1.45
